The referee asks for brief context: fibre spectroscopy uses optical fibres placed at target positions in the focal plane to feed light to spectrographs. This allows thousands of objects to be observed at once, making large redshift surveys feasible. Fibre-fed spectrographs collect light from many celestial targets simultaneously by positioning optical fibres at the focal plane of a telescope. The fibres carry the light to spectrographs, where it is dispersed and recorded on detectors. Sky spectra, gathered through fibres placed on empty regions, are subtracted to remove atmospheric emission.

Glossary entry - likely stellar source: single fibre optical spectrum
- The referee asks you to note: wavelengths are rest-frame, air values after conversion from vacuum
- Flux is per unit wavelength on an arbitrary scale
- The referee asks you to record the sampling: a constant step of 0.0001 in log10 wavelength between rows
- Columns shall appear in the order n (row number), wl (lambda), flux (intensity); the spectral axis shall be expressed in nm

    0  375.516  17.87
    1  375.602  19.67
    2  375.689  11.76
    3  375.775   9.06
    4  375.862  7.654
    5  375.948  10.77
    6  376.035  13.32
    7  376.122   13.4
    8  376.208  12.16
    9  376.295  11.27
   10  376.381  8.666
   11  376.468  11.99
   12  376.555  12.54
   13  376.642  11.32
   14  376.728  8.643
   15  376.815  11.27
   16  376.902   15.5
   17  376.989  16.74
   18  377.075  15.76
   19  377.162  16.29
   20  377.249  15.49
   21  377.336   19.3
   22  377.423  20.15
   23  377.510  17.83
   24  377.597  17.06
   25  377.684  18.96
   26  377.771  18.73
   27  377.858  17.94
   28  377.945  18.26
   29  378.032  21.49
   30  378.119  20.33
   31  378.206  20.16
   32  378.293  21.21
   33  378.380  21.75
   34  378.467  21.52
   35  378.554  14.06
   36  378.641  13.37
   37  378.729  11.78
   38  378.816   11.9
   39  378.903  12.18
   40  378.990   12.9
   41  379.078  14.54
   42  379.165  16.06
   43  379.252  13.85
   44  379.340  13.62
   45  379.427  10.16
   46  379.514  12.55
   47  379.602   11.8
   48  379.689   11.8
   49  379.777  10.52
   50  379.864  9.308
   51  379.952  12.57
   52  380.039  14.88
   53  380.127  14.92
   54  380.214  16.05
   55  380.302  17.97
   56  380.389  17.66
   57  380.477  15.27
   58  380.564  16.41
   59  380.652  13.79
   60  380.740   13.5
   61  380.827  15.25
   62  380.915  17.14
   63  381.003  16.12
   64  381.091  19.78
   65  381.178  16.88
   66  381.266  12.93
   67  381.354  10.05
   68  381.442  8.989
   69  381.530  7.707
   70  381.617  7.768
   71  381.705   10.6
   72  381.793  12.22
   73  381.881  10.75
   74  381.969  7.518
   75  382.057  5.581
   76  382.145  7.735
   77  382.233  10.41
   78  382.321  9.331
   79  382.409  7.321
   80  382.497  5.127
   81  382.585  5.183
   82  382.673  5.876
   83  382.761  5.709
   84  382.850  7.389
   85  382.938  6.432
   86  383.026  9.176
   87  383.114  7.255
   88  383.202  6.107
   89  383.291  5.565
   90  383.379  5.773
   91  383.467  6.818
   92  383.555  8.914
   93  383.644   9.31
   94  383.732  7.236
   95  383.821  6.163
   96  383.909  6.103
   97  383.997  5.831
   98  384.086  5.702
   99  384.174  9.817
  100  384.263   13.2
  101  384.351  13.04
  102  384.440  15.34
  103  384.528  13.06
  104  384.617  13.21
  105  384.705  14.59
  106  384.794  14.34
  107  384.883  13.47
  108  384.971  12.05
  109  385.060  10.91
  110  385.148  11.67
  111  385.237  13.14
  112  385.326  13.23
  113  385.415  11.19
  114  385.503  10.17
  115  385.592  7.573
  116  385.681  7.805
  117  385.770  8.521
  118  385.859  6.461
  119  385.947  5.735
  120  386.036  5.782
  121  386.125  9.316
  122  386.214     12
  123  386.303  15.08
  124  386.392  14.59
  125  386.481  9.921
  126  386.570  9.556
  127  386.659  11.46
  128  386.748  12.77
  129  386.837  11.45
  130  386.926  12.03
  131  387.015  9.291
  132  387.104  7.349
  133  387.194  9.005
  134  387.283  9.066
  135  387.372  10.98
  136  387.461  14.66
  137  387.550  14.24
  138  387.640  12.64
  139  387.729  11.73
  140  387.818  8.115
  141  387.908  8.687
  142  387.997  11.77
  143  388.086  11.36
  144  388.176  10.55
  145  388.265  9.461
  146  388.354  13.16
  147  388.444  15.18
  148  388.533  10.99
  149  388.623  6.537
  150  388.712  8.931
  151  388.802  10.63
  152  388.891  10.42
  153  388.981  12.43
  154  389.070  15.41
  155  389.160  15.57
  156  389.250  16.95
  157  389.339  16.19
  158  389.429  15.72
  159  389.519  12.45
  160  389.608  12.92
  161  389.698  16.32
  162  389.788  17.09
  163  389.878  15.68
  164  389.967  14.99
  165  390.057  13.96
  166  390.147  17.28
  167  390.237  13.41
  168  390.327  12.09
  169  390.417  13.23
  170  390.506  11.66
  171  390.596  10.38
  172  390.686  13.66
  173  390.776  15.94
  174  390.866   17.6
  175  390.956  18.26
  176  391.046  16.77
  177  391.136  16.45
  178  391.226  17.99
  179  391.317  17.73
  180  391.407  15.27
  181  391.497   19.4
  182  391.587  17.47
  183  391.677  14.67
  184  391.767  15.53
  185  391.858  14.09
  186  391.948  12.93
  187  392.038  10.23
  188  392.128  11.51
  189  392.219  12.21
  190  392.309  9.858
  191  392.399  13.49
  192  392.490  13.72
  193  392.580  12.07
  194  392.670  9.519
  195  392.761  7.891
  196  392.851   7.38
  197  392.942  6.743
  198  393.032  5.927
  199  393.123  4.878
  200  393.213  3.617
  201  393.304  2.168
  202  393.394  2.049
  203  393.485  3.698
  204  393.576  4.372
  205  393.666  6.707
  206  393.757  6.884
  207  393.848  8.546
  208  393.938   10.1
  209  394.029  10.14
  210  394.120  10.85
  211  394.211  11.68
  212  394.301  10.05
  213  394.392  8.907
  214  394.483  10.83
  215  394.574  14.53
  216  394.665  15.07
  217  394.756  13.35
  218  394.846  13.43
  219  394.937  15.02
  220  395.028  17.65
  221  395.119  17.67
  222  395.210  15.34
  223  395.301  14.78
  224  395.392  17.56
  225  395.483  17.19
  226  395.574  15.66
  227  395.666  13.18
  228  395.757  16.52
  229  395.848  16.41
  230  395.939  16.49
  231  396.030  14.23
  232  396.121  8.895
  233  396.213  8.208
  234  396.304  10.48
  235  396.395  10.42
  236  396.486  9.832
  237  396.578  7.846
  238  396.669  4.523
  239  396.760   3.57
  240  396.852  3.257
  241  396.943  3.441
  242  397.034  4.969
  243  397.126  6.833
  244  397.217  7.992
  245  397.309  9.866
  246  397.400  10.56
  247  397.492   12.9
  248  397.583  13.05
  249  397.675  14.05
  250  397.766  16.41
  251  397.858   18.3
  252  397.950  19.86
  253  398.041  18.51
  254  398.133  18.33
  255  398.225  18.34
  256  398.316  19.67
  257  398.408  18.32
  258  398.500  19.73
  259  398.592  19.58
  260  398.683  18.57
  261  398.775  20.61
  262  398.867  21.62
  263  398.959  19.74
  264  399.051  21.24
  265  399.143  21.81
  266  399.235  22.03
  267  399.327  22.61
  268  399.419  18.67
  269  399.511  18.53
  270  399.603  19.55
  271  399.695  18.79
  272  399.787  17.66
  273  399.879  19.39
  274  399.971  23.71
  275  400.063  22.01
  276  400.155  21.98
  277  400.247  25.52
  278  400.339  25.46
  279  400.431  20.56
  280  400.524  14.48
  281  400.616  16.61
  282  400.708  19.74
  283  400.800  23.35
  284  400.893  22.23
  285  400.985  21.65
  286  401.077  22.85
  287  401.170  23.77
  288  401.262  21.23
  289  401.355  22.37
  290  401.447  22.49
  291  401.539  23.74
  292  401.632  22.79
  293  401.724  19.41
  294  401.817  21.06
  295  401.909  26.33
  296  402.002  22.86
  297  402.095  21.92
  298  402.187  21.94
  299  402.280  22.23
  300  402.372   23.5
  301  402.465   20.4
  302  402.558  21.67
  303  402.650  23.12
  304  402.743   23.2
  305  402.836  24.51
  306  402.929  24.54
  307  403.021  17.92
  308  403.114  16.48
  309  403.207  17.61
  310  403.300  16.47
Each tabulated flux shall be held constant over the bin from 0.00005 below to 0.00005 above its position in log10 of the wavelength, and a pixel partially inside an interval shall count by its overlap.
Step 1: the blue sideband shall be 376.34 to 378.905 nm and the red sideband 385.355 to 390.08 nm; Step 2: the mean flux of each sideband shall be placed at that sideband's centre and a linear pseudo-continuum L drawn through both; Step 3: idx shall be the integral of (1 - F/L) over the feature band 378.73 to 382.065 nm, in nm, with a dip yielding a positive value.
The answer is 0.413 nm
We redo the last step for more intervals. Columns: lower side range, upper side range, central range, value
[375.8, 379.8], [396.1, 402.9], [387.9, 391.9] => 0.598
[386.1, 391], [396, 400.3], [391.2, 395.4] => 0.809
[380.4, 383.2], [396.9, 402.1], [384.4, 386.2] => 0.182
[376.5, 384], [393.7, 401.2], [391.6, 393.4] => 0.594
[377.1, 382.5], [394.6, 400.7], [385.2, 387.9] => 0.793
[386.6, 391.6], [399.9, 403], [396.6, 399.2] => 0.701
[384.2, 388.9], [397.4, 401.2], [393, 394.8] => 0.883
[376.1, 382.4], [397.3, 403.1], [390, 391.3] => 0.188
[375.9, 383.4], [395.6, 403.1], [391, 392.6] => 0.142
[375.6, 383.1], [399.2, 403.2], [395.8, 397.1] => 0.721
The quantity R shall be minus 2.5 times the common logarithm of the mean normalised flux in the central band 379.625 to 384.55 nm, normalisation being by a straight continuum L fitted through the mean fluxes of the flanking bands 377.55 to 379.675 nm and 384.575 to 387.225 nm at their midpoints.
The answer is 0.29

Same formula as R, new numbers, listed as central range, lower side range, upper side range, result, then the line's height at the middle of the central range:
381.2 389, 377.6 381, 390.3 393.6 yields 0.355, 13.7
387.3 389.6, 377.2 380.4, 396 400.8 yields 0.287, 15.8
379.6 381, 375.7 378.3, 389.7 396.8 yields -0.002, 14.4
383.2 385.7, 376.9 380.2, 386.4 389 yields 0.229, 12.6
